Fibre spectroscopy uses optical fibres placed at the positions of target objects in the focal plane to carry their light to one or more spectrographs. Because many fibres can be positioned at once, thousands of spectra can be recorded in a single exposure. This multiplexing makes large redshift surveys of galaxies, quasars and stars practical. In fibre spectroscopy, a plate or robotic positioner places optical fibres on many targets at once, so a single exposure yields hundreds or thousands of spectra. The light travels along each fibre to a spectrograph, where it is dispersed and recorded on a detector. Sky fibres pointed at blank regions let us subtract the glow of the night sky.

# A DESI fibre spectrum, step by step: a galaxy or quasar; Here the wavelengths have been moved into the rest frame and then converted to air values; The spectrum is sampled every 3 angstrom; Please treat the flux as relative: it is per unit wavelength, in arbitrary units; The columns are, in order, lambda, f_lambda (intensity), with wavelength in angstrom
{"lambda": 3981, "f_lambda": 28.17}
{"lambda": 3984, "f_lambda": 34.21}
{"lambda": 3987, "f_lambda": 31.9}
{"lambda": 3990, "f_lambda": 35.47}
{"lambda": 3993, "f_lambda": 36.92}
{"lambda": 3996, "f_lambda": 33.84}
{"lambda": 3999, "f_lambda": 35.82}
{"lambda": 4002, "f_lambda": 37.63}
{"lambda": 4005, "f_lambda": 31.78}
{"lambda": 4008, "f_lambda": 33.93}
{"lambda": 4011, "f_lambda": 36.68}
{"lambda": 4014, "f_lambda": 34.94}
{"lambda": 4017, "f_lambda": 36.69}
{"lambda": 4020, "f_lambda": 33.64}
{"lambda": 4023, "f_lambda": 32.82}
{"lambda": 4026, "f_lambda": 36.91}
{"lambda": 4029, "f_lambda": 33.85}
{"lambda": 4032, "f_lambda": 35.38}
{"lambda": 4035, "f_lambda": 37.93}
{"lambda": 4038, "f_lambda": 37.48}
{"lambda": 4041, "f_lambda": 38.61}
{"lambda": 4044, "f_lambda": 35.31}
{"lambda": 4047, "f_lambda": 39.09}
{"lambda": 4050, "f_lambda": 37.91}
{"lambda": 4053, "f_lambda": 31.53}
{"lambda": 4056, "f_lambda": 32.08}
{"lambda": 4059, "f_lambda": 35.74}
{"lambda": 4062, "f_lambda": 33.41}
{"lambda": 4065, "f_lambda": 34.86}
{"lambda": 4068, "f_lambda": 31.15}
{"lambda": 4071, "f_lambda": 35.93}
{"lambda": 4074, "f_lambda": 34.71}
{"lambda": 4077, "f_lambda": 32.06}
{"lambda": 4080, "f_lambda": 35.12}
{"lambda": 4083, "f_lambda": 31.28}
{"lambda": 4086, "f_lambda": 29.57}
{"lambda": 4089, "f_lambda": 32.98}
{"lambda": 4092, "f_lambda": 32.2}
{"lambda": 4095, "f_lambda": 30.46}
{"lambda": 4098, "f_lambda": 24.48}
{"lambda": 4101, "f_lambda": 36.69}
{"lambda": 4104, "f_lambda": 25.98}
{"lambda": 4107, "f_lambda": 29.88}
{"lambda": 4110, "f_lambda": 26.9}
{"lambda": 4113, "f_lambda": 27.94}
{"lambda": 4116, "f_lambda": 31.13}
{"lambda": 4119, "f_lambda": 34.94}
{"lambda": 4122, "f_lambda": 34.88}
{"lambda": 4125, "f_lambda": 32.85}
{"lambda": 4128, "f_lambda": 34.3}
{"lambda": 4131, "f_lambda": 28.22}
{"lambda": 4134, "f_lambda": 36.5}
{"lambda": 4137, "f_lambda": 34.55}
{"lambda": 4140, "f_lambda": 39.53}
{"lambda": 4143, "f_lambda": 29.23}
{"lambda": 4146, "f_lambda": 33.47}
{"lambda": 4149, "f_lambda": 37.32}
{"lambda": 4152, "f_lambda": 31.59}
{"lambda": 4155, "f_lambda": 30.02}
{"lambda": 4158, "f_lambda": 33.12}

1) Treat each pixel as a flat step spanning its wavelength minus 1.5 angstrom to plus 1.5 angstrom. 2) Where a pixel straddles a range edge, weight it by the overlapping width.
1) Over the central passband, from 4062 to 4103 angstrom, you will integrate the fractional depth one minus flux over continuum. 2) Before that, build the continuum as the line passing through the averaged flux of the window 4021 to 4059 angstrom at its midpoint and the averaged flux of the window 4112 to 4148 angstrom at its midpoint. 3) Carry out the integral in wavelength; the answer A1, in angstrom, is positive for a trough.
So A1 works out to 2.6 angstrom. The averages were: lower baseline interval 35.7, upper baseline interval 33.3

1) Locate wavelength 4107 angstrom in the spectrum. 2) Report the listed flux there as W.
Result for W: 29.88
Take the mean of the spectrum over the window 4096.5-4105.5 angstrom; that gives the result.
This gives 29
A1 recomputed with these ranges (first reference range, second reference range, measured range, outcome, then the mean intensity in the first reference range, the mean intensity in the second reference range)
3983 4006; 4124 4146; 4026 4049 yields -1.6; 34.8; 33.6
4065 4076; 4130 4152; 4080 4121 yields 4.2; 34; 34.1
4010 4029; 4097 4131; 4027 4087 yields -2.2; 35.1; 30.9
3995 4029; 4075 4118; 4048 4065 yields -0.9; 34.9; 30.6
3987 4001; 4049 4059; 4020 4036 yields -0.3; 35.2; 33.9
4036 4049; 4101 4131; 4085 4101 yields 1.2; 37.6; 31.1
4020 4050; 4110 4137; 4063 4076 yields 0.3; 36.3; 32.4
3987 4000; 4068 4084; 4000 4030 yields -0.2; 35.1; 33.6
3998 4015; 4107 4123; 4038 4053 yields -1.6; 35.1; 30.9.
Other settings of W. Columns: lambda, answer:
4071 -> 35.93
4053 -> 31.53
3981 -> 28.17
